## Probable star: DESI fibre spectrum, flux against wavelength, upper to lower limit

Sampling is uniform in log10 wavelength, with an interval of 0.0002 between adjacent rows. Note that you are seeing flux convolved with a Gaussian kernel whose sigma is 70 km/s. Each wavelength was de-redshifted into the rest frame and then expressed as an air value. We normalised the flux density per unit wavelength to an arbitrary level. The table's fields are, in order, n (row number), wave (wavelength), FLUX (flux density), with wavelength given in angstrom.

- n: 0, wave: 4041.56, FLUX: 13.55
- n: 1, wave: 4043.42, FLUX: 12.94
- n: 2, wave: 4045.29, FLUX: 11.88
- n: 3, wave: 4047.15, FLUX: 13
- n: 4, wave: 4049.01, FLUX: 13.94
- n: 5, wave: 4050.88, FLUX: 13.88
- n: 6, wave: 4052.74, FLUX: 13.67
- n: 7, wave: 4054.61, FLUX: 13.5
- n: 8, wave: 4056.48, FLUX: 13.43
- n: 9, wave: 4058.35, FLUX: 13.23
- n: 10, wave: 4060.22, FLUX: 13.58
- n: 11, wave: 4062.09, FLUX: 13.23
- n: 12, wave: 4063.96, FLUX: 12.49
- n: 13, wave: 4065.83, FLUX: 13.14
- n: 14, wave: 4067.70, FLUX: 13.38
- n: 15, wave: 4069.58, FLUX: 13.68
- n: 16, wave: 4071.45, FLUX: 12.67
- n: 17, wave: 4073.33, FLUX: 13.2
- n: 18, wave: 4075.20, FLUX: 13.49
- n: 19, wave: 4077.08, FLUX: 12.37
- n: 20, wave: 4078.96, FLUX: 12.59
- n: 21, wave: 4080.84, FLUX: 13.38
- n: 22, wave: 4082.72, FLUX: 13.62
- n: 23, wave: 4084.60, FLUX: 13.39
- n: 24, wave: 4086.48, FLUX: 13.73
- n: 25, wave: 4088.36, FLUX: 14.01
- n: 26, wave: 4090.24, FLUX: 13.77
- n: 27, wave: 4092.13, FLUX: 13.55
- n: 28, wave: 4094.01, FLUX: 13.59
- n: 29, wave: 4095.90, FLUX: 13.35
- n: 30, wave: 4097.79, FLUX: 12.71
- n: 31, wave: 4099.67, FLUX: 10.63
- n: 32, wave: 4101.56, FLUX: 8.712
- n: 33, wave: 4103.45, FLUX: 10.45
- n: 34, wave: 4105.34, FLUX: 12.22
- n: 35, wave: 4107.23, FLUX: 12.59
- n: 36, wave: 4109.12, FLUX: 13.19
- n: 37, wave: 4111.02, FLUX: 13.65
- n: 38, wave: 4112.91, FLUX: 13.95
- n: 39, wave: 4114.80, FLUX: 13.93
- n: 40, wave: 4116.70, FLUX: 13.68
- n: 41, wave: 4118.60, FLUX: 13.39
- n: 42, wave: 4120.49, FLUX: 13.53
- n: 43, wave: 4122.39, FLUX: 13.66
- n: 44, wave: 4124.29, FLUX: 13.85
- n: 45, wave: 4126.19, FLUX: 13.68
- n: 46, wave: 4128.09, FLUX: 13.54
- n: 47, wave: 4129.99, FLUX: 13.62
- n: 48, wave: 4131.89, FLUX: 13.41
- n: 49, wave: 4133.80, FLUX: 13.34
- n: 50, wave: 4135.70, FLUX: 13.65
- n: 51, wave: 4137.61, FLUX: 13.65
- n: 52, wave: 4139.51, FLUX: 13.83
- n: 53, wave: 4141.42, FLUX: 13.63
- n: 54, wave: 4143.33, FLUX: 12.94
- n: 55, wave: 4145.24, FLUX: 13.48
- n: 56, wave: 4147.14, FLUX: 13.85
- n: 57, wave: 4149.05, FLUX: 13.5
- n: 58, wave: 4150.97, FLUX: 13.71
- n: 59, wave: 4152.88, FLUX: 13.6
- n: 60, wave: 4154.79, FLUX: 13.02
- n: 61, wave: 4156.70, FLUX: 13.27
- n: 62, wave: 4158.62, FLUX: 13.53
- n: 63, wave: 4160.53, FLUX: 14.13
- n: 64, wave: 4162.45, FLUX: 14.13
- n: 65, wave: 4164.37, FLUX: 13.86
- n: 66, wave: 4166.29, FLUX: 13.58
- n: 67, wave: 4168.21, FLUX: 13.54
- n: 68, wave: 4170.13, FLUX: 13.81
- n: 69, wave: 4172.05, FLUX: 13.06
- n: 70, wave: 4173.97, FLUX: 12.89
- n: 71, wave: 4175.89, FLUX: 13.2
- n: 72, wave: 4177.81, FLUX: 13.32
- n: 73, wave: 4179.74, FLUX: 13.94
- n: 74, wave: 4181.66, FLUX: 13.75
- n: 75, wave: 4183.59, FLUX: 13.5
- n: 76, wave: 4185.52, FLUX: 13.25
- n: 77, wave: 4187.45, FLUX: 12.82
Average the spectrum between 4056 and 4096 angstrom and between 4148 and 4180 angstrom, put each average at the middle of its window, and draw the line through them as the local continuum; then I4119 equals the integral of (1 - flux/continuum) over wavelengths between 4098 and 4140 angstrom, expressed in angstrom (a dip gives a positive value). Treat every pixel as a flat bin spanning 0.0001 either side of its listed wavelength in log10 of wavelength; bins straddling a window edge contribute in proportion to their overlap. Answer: 1.32 angstrom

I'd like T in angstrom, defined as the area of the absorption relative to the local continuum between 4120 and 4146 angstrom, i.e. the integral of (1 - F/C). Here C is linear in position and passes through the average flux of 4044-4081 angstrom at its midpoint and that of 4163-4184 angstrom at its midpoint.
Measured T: -0.3 angstrom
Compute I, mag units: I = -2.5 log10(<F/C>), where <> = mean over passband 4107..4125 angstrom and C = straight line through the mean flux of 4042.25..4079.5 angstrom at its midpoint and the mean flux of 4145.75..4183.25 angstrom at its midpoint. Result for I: -0.016 mag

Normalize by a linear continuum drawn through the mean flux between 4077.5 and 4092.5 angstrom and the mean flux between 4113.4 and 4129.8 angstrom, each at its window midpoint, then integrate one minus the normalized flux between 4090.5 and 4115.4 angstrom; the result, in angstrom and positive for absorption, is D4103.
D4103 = 1.9 angstrom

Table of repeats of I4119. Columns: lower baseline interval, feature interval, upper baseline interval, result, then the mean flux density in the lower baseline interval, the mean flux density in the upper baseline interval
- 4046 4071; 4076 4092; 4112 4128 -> 0.2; 13.4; 13.7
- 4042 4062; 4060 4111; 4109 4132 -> 2.4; 13.3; 13.6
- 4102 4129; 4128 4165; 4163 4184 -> -0.7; 13.2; 13.5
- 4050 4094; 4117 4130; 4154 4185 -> -0.2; 13.4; 13.5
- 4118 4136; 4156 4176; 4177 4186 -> 0.0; 13.6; 13.6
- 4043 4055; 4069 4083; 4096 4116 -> -0.3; 13.3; 12.3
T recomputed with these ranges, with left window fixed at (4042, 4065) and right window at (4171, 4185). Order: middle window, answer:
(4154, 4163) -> -0.2 angstrom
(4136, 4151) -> -0.3 angstrom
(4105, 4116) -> 0.0 angstrom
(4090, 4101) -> 0.5 angstrom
